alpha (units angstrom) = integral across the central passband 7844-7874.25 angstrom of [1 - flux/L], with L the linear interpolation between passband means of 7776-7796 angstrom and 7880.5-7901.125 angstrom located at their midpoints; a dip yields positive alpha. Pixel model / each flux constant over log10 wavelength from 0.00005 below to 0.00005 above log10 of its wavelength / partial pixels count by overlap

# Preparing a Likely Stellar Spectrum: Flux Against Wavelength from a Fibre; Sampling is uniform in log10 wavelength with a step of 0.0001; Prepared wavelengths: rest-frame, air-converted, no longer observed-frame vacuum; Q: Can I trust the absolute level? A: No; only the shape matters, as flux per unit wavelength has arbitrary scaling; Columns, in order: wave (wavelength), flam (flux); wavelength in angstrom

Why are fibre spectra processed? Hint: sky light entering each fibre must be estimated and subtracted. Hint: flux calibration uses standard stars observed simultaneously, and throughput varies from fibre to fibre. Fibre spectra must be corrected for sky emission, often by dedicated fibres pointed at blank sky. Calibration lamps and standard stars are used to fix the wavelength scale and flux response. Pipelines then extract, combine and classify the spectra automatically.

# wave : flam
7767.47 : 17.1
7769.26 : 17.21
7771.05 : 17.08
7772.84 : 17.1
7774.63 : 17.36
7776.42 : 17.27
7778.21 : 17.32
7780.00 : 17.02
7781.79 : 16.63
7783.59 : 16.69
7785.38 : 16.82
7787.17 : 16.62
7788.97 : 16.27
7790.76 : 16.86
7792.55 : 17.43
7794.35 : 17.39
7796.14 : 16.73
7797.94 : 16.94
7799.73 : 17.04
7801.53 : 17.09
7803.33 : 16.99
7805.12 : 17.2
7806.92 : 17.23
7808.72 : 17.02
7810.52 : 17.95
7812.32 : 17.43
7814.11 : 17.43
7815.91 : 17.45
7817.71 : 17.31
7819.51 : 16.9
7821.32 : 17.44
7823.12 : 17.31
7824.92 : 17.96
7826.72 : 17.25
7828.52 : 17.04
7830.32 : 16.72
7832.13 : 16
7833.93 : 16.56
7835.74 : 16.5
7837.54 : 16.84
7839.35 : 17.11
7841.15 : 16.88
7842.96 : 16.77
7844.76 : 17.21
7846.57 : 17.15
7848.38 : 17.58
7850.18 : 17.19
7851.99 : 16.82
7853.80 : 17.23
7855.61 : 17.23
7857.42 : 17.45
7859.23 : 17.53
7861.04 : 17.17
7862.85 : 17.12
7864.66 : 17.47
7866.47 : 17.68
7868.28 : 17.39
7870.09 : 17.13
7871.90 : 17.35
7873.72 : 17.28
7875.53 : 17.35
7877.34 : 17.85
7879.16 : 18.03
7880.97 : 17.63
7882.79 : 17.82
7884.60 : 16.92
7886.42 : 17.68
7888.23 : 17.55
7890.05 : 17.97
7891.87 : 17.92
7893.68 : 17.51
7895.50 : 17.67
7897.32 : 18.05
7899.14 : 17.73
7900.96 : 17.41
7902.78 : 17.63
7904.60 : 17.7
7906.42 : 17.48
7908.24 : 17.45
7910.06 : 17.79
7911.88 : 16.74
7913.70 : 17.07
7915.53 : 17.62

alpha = 0.25 angstrom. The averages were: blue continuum 16.9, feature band 17.3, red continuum 17.7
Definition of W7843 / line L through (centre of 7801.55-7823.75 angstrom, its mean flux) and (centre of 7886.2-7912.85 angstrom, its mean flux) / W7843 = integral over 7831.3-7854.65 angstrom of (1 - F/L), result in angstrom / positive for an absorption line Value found 0.7 angstrom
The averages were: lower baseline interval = 17.3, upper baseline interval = 17.6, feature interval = 16.9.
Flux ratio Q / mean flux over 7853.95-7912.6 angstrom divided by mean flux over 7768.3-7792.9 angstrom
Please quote 1.0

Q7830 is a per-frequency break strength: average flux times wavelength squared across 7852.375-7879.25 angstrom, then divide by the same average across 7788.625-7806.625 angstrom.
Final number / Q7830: 1.0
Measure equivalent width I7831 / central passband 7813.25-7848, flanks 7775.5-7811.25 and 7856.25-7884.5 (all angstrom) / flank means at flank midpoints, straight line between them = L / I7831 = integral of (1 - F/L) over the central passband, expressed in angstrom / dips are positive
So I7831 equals 0.4 angstrom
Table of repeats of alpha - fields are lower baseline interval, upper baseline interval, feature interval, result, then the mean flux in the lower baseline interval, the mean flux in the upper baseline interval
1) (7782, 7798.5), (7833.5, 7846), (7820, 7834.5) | -0.2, 16.8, 16.9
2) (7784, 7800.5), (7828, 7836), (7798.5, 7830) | -1.1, 16.9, 16.5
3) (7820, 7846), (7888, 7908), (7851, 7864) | 0.0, 17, 17.7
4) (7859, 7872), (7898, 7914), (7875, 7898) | -0.4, 17.4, 17.5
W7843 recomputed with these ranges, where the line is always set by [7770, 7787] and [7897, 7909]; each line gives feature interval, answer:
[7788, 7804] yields 0.12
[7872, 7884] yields -0.09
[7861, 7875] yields 0.09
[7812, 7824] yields -0.08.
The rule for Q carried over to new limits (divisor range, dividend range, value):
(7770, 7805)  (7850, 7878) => 1.02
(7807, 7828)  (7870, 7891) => 1.01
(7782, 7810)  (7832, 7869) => 1.01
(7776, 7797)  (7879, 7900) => 1.05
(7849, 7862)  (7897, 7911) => 1.02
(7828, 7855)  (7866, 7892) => 1.04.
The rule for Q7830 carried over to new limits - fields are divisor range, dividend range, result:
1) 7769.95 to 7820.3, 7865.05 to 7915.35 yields 1.05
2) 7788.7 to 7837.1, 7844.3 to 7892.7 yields 1.03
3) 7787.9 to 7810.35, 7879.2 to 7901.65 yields 1.06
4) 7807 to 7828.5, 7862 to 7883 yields 1.02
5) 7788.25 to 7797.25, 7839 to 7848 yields 1.02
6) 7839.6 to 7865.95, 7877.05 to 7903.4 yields 1.04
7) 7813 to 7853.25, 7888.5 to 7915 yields 1.05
